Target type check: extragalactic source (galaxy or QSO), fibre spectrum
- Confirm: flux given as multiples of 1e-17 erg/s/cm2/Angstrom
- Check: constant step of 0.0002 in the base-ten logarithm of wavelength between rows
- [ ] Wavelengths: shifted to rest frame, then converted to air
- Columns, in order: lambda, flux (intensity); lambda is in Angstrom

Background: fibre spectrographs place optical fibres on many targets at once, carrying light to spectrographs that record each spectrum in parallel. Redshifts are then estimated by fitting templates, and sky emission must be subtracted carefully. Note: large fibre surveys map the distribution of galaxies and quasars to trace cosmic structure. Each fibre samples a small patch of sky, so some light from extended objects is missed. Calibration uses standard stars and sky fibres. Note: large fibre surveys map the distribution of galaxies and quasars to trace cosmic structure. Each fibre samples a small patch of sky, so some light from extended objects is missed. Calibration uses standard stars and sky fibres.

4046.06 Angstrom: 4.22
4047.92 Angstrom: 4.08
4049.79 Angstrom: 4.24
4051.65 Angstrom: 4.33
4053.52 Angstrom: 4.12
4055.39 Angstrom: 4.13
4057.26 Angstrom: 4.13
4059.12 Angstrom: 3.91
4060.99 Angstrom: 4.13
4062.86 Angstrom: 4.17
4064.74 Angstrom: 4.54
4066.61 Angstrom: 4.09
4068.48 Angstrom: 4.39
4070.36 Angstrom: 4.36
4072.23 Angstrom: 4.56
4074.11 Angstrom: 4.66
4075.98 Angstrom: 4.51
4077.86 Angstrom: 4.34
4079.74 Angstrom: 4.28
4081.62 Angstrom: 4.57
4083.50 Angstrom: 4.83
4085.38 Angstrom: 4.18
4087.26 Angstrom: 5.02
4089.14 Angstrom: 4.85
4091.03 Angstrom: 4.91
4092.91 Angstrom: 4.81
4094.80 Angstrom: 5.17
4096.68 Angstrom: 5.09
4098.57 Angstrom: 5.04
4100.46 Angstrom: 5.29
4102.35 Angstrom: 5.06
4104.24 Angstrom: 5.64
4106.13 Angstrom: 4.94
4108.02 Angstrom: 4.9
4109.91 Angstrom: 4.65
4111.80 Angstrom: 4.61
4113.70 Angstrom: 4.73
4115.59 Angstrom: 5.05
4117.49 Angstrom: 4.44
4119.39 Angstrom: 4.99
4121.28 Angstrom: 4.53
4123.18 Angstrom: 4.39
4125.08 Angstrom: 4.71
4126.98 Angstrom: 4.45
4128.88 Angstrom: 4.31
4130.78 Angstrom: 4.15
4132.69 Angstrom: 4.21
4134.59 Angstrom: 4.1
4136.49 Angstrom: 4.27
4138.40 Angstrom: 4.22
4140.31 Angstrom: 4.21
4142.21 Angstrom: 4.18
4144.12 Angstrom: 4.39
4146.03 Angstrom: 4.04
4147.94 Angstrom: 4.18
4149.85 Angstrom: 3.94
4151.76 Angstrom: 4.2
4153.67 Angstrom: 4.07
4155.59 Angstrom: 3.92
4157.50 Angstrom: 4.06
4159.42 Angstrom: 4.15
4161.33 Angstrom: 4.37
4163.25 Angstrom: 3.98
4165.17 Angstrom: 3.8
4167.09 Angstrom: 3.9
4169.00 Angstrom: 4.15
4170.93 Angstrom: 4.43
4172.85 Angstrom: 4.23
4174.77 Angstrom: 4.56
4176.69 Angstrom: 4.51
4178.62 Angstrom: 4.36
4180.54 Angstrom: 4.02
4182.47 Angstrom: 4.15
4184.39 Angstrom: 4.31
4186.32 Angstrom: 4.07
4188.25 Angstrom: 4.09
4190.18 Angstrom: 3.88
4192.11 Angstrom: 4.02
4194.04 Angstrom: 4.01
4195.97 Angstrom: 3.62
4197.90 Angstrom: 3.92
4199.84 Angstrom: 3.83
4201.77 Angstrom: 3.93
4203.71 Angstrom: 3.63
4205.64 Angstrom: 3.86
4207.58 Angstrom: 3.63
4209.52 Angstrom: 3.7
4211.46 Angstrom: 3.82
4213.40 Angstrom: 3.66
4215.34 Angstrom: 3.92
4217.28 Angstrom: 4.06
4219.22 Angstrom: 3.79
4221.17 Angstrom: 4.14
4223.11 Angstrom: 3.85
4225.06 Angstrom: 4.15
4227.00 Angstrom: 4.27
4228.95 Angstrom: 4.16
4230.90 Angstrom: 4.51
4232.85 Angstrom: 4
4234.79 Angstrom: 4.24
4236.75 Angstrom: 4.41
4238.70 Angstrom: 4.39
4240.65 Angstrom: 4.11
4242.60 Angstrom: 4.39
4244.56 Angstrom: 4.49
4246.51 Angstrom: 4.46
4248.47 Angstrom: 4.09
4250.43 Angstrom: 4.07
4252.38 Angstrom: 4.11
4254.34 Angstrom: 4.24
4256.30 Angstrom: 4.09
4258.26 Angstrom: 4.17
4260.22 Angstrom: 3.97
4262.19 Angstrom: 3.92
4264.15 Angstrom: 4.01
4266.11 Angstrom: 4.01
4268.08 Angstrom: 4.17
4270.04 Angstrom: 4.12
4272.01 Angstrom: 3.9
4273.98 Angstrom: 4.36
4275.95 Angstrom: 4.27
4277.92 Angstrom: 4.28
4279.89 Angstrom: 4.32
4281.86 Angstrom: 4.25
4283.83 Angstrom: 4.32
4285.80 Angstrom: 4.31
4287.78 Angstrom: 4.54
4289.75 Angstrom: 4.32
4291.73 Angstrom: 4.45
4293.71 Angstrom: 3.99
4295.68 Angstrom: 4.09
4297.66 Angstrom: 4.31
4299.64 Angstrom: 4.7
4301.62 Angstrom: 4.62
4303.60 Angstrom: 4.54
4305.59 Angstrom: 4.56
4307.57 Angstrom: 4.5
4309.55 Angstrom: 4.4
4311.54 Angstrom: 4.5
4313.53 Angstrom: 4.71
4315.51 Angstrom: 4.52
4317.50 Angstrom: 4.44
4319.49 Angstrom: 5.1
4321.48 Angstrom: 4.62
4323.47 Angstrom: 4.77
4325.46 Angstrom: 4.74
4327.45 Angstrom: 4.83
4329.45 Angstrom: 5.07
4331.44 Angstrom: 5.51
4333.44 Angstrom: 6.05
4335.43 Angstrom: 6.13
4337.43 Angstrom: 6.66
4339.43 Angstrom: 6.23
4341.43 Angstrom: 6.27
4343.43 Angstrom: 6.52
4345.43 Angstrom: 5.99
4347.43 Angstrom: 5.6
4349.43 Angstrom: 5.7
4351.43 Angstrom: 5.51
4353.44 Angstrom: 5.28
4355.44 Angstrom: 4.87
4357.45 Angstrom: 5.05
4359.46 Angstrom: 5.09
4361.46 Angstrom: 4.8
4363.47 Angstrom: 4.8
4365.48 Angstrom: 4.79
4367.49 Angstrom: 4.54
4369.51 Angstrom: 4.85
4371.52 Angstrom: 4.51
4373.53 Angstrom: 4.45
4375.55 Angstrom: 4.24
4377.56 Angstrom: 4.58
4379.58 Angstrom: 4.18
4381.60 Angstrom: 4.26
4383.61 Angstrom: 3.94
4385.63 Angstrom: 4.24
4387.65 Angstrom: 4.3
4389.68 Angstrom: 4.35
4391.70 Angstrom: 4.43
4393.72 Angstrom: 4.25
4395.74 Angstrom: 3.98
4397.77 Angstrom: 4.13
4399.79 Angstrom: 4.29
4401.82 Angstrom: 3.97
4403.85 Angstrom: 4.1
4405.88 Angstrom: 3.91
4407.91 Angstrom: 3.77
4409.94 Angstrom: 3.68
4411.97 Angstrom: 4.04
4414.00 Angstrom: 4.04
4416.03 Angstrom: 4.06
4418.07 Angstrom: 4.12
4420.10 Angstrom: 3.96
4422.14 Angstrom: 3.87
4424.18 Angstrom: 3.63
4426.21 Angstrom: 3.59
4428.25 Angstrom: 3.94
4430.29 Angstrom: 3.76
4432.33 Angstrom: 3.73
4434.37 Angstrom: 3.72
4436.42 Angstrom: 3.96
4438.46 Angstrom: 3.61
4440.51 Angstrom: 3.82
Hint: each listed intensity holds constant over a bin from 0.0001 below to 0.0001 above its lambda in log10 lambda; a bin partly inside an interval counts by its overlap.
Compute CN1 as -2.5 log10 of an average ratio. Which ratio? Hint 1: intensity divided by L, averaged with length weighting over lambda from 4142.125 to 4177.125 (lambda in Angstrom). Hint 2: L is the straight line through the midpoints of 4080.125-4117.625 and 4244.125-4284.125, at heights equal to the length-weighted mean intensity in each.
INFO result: 0.12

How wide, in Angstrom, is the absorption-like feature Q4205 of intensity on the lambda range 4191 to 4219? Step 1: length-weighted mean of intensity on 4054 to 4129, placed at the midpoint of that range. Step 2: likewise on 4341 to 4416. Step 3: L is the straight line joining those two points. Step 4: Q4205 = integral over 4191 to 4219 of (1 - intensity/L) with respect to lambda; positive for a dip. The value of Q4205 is 4.8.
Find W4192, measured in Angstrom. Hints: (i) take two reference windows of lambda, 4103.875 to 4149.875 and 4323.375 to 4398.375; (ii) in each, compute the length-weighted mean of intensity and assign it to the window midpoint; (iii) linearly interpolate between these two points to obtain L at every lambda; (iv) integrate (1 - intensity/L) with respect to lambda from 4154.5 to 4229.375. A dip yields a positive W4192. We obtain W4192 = 9.8 Angstrom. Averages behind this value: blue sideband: 4.49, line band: 4.02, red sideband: 4.99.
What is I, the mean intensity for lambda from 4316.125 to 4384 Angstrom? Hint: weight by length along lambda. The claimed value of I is 5.12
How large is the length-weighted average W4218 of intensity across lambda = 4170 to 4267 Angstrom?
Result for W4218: 4.09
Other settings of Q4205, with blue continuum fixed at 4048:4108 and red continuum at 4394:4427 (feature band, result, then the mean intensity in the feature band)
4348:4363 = -4.15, 5.19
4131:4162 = 2.11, 4.15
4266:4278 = 0.17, 4.16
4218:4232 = 0.60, 4.12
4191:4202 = 1.20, 3.89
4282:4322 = -2.97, 4.47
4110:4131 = -0.41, 4.6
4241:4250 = -0.11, 4.32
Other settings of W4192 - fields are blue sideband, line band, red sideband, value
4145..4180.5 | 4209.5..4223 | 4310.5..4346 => 1.98 Angstrom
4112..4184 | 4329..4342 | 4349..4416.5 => -4.78 Angstrom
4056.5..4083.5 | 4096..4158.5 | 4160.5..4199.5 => -4.13 Angstrom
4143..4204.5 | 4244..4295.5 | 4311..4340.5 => 6.39 Angstrom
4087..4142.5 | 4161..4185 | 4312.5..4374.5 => 3.11 Angstrom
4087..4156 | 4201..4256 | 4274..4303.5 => 4.42 Angstrom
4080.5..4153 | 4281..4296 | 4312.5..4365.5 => 2.54 Angstrom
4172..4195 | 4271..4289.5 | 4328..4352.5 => 3.41 Angstrom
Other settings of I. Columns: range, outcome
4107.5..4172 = 4.31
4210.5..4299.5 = 4.17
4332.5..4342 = 6.27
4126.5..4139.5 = 4.23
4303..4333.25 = 4.76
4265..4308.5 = 4.31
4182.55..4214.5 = 3.88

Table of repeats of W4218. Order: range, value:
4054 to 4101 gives 4.55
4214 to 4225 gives 3.96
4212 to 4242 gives 4.11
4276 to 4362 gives 4.95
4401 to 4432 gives 3.89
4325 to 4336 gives 5.39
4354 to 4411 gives 4.38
